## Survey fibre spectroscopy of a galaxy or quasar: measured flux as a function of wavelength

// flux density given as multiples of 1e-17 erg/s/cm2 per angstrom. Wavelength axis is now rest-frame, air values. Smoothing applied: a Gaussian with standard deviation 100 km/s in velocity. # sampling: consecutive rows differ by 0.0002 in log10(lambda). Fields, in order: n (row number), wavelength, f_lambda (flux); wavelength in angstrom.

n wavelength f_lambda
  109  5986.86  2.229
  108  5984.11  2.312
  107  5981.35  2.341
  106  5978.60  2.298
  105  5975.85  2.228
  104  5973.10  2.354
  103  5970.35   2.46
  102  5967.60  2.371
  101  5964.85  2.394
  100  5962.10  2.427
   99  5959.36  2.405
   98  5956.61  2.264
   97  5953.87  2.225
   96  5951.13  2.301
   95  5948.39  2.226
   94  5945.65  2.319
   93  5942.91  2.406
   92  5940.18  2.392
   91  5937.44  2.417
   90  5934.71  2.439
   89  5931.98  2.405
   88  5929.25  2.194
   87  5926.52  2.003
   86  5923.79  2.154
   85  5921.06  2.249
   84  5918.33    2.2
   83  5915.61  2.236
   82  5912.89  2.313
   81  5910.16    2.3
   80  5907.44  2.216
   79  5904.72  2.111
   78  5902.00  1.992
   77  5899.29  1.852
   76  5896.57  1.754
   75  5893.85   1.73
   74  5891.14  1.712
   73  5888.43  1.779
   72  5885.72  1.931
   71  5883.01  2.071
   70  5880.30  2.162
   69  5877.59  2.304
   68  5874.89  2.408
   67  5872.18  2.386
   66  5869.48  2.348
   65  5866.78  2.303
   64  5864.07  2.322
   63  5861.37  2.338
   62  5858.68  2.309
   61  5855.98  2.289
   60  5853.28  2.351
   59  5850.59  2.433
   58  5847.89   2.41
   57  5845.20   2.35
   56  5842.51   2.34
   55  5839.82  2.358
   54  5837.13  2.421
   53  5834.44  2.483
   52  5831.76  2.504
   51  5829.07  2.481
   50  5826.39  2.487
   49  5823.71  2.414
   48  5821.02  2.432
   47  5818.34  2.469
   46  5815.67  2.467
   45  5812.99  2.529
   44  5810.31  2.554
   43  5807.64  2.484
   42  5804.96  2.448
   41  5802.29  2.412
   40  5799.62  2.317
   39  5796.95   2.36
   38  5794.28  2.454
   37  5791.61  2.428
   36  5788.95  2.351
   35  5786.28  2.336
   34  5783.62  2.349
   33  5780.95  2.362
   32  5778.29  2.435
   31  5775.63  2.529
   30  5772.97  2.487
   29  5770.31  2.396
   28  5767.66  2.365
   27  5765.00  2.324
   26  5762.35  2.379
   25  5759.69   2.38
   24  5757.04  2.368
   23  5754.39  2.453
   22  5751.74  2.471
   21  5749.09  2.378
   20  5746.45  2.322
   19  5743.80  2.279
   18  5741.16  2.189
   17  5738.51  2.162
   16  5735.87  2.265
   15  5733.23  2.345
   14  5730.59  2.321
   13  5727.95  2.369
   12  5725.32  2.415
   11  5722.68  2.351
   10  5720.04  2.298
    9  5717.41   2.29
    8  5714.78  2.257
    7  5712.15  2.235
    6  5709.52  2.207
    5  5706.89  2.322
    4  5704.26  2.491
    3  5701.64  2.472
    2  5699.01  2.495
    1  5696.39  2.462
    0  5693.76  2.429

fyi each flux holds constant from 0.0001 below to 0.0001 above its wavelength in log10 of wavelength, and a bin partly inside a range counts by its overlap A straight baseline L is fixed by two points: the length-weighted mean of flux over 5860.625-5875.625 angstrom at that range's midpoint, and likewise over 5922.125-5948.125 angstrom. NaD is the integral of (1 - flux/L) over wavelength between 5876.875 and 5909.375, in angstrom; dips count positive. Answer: 5.1 angstrom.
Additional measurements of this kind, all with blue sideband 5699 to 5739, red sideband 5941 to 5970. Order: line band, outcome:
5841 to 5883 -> 0.12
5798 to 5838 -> -2.17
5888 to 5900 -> 2.96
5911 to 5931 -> 1.18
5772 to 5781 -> -0.51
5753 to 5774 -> -0.56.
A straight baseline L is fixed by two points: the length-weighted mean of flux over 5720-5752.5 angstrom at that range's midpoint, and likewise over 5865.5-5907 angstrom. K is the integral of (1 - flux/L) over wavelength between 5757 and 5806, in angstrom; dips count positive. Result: -3.4 angstrom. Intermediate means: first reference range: 2.32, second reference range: 2.06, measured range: 2.39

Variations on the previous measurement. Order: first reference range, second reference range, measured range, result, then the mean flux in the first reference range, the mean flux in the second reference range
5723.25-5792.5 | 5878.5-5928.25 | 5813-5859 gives -4.7 angstrom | 2.36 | 2.05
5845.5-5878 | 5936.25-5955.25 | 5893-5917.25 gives 2.8 angstrom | 2.35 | 2.33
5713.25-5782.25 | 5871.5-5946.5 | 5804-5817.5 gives -1.3 angstrom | 2.35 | 2.16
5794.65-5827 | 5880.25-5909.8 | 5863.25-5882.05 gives -2.2 angstrom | 2.45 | 1.94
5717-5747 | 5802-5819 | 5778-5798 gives 0.4 angstrom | 2.3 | 2.49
